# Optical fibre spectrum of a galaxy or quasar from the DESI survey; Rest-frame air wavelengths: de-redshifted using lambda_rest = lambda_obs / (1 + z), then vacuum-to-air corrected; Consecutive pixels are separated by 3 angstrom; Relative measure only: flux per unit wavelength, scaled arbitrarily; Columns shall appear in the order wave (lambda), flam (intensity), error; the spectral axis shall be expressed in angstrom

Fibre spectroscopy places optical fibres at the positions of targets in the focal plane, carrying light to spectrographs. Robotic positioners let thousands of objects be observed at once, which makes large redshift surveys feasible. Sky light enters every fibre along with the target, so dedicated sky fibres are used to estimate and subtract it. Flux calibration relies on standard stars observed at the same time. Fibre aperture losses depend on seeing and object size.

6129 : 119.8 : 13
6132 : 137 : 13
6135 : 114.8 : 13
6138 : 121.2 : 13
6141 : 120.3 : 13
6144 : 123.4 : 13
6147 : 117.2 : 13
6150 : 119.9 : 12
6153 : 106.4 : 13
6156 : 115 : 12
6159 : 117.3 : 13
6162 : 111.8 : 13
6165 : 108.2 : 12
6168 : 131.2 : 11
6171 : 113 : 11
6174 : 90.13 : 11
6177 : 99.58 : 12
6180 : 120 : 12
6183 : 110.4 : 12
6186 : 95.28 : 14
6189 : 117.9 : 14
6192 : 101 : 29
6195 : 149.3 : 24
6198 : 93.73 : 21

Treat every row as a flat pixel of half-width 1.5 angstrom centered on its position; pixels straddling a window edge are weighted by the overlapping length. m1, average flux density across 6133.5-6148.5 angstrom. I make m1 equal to 119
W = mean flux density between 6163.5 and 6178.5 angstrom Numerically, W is 108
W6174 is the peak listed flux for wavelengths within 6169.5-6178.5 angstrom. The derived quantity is 113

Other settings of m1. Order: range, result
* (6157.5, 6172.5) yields 116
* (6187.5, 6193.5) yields 109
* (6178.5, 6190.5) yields 111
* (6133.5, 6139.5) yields 118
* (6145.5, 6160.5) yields 115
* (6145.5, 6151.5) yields 119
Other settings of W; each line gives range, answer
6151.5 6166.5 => 112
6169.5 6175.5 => 102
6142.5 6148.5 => 120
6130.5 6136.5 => 126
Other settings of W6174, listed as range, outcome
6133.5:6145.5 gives 123.4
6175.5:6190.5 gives 120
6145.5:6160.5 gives 119.9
